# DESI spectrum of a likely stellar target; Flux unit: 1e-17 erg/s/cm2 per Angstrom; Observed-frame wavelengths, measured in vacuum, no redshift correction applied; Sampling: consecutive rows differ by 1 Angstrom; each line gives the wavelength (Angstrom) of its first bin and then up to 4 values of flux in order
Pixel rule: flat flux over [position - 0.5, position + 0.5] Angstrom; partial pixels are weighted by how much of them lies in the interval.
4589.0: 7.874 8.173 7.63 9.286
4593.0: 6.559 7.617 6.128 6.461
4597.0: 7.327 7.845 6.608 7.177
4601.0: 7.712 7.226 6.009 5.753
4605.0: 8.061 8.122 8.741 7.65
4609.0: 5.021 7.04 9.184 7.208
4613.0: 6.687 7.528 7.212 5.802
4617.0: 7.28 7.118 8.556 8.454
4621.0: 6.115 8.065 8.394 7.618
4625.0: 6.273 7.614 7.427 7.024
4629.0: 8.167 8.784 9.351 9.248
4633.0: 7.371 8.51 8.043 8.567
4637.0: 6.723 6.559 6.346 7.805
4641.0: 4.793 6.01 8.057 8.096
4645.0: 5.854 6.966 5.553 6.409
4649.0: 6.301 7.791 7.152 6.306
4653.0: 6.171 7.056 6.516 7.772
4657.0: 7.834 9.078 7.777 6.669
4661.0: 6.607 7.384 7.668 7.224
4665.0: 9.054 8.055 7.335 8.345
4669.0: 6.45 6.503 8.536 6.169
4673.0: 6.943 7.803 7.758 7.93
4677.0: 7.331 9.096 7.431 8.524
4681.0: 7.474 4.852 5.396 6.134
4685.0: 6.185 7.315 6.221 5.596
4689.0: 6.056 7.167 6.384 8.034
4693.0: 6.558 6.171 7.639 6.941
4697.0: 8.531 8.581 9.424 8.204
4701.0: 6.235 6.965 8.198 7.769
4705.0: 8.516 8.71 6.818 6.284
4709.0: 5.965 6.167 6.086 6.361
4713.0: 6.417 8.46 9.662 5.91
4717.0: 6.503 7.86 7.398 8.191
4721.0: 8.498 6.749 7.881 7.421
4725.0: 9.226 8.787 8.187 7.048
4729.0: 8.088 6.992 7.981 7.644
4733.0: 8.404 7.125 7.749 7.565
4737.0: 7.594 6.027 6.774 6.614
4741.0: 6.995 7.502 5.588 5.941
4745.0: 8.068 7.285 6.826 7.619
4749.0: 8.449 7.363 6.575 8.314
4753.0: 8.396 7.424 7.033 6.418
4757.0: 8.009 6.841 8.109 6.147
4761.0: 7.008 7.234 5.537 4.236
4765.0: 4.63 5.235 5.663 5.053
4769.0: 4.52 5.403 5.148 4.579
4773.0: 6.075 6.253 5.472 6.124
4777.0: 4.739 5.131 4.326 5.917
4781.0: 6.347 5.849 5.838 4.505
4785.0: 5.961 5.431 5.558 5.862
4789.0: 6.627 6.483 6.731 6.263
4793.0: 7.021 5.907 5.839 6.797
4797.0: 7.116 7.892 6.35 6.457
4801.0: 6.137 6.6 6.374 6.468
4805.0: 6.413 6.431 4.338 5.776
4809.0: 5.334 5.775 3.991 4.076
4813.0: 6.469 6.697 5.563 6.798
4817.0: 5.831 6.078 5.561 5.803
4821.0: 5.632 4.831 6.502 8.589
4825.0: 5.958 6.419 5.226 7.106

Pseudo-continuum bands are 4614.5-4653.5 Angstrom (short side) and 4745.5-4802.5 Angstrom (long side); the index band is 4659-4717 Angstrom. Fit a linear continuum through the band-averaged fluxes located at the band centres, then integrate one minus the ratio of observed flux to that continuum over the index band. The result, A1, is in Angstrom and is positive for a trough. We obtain -2.9 Angstrom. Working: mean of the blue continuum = 7.28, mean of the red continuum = 6.26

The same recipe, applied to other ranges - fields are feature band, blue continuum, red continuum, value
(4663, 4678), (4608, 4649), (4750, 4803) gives -1.3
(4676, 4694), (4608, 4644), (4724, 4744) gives 1.5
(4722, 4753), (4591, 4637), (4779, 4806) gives -3.9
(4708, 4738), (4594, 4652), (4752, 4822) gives -4.5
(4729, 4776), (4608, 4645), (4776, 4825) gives -2.2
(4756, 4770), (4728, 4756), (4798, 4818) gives 1.8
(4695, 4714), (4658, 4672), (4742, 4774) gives -0.8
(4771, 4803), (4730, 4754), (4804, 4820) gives 1.3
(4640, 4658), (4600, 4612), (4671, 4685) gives 0.9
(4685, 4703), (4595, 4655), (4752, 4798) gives -1.3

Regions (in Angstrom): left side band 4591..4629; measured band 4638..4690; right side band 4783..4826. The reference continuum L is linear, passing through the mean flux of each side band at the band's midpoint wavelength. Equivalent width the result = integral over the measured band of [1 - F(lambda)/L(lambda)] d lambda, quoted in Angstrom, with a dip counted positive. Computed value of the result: -0.6 Angstrom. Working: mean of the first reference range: 7.31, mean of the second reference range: 6.07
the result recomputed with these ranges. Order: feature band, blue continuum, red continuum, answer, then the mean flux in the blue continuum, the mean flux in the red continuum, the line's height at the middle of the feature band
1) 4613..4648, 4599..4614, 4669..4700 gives -0.7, 7.24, 7.16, 7.22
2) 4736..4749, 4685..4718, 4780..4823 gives -0.6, 7.18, 6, 6.7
